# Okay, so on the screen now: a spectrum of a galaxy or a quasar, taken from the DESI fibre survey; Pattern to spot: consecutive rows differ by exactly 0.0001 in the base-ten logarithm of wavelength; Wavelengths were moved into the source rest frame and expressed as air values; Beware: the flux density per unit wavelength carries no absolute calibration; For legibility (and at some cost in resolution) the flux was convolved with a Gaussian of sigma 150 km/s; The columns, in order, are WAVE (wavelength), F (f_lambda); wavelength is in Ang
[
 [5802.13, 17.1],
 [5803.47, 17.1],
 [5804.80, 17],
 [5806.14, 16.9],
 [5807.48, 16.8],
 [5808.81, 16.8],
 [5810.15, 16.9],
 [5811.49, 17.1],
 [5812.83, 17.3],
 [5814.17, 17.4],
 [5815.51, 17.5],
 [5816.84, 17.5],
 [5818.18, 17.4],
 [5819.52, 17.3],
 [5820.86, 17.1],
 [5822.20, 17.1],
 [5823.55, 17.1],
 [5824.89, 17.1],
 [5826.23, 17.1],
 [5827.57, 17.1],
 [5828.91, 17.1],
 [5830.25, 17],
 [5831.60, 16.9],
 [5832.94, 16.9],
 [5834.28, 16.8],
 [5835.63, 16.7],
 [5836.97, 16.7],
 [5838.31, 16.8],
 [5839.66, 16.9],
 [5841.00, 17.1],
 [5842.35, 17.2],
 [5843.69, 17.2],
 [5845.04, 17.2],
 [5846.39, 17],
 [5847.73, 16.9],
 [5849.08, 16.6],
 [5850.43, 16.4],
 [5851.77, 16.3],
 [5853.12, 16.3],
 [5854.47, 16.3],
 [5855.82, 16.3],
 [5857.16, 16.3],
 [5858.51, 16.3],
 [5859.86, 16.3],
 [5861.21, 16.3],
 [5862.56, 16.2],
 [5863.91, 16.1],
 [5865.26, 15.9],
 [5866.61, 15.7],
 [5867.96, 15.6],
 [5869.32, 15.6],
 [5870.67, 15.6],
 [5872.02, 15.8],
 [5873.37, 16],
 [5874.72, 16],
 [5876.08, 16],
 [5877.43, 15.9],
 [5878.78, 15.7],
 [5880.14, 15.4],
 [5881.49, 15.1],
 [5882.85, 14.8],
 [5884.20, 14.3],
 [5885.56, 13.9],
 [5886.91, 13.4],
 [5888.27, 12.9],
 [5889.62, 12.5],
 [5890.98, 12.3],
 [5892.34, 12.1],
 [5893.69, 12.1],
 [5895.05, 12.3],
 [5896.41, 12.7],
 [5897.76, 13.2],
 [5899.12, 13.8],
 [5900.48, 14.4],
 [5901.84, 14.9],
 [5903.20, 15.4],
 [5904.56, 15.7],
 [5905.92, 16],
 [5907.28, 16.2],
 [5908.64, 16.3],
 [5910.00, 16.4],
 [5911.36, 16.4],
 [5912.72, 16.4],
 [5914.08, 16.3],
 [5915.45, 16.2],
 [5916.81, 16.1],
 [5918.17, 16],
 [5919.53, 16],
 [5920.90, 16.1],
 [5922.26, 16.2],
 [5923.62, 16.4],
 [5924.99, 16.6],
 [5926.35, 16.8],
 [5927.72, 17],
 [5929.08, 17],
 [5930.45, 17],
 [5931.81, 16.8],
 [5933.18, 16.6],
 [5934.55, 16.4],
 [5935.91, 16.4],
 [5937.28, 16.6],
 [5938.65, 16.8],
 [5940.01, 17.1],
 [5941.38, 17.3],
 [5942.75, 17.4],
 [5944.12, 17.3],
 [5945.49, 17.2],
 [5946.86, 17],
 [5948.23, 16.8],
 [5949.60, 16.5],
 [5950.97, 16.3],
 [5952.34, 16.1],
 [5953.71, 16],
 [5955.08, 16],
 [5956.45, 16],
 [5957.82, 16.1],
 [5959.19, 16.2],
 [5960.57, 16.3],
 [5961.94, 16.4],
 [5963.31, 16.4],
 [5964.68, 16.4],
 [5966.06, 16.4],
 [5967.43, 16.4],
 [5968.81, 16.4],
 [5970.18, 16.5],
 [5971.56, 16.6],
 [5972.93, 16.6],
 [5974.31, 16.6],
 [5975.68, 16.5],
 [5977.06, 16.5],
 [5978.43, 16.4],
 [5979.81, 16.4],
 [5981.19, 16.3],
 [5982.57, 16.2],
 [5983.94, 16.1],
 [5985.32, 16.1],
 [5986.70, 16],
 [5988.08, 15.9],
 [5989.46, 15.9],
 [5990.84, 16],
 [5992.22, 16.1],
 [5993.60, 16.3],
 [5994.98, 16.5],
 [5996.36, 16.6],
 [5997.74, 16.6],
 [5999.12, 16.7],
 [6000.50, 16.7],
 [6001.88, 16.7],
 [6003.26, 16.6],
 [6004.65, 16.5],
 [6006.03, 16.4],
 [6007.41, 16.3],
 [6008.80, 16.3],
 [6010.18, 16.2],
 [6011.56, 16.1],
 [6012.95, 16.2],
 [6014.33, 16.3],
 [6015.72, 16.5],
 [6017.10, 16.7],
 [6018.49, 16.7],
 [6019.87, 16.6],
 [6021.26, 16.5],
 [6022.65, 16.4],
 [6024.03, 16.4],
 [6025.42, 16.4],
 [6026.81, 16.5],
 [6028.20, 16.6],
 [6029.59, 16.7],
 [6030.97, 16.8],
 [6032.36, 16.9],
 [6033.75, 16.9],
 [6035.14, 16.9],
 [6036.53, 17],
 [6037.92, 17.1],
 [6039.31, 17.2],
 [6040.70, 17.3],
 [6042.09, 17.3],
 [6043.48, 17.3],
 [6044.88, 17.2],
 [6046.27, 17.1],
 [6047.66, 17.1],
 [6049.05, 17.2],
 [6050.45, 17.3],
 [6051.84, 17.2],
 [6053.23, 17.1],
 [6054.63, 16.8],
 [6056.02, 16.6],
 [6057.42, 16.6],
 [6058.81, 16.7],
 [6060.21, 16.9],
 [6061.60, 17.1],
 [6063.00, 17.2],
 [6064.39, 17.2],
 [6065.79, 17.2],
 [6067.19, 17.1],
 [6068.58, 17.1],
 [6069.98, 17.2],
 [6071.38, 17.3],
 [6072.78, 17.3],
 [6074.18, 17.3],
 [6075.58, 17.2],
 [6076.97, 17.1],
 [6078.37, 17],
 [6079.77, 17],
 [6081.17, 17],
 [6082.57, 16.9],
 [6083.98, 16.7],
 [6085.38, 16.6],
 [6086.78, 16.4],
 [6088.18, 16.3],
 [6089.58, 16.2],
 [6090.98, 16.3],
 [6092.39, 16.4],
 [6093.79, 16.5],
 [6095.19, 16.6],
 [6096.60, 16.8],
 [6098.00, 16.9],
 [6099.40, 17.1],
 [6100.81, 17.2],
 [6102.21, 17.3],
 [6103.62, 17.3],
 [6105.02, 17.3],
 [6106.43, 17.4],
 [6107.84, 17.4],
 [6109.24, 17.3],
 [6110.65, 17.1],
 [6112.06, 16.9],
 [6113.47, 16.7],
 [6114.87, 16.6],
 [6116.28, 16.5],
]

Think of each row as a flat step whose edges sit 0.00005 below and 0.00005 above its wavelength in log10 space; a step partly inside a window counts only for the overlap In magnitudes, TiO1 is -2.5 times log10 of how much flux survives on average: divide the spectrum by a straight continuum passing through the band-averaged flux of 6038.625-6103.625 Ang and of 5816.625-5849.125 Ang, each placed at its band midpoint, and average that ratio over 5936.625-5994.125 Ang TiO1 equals 0.04 mag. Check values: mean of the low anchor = 17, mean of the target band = 16.4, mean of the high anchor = 17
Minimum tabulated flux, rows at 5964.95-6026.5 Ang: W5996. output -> 15.9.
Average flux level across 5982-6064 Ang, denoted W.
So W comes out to 16.7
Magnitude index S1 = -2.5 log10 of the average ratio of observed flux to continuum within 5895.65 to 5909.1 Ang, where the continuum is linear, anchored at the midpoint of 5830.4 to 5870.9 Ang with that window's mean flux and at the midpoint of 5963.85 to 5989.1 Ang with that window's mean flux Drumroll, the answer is 0.11 mag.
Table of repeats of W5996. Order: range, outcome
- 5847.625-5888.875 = 12.9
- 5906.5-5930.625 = 16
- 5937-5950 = 16.5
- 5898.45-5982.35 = 13.8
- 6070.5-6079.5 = 17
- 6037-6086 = 16.6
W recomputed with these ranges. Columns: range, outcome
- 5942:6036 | 16.5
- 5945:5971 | 16.4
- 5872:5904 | 14.2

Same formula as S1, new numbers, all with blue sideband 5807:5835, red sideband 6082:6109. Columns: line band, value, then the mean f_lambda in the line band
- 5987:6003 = 0.037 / 16.4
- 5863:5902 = 0.177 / 14.5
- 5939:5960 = 0.023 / 16.6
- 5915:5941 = 0.029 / 16.5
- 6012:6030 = 0.027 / 16.5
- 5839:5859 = 0.025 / 16.7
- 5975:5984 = 0.038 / 16.4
